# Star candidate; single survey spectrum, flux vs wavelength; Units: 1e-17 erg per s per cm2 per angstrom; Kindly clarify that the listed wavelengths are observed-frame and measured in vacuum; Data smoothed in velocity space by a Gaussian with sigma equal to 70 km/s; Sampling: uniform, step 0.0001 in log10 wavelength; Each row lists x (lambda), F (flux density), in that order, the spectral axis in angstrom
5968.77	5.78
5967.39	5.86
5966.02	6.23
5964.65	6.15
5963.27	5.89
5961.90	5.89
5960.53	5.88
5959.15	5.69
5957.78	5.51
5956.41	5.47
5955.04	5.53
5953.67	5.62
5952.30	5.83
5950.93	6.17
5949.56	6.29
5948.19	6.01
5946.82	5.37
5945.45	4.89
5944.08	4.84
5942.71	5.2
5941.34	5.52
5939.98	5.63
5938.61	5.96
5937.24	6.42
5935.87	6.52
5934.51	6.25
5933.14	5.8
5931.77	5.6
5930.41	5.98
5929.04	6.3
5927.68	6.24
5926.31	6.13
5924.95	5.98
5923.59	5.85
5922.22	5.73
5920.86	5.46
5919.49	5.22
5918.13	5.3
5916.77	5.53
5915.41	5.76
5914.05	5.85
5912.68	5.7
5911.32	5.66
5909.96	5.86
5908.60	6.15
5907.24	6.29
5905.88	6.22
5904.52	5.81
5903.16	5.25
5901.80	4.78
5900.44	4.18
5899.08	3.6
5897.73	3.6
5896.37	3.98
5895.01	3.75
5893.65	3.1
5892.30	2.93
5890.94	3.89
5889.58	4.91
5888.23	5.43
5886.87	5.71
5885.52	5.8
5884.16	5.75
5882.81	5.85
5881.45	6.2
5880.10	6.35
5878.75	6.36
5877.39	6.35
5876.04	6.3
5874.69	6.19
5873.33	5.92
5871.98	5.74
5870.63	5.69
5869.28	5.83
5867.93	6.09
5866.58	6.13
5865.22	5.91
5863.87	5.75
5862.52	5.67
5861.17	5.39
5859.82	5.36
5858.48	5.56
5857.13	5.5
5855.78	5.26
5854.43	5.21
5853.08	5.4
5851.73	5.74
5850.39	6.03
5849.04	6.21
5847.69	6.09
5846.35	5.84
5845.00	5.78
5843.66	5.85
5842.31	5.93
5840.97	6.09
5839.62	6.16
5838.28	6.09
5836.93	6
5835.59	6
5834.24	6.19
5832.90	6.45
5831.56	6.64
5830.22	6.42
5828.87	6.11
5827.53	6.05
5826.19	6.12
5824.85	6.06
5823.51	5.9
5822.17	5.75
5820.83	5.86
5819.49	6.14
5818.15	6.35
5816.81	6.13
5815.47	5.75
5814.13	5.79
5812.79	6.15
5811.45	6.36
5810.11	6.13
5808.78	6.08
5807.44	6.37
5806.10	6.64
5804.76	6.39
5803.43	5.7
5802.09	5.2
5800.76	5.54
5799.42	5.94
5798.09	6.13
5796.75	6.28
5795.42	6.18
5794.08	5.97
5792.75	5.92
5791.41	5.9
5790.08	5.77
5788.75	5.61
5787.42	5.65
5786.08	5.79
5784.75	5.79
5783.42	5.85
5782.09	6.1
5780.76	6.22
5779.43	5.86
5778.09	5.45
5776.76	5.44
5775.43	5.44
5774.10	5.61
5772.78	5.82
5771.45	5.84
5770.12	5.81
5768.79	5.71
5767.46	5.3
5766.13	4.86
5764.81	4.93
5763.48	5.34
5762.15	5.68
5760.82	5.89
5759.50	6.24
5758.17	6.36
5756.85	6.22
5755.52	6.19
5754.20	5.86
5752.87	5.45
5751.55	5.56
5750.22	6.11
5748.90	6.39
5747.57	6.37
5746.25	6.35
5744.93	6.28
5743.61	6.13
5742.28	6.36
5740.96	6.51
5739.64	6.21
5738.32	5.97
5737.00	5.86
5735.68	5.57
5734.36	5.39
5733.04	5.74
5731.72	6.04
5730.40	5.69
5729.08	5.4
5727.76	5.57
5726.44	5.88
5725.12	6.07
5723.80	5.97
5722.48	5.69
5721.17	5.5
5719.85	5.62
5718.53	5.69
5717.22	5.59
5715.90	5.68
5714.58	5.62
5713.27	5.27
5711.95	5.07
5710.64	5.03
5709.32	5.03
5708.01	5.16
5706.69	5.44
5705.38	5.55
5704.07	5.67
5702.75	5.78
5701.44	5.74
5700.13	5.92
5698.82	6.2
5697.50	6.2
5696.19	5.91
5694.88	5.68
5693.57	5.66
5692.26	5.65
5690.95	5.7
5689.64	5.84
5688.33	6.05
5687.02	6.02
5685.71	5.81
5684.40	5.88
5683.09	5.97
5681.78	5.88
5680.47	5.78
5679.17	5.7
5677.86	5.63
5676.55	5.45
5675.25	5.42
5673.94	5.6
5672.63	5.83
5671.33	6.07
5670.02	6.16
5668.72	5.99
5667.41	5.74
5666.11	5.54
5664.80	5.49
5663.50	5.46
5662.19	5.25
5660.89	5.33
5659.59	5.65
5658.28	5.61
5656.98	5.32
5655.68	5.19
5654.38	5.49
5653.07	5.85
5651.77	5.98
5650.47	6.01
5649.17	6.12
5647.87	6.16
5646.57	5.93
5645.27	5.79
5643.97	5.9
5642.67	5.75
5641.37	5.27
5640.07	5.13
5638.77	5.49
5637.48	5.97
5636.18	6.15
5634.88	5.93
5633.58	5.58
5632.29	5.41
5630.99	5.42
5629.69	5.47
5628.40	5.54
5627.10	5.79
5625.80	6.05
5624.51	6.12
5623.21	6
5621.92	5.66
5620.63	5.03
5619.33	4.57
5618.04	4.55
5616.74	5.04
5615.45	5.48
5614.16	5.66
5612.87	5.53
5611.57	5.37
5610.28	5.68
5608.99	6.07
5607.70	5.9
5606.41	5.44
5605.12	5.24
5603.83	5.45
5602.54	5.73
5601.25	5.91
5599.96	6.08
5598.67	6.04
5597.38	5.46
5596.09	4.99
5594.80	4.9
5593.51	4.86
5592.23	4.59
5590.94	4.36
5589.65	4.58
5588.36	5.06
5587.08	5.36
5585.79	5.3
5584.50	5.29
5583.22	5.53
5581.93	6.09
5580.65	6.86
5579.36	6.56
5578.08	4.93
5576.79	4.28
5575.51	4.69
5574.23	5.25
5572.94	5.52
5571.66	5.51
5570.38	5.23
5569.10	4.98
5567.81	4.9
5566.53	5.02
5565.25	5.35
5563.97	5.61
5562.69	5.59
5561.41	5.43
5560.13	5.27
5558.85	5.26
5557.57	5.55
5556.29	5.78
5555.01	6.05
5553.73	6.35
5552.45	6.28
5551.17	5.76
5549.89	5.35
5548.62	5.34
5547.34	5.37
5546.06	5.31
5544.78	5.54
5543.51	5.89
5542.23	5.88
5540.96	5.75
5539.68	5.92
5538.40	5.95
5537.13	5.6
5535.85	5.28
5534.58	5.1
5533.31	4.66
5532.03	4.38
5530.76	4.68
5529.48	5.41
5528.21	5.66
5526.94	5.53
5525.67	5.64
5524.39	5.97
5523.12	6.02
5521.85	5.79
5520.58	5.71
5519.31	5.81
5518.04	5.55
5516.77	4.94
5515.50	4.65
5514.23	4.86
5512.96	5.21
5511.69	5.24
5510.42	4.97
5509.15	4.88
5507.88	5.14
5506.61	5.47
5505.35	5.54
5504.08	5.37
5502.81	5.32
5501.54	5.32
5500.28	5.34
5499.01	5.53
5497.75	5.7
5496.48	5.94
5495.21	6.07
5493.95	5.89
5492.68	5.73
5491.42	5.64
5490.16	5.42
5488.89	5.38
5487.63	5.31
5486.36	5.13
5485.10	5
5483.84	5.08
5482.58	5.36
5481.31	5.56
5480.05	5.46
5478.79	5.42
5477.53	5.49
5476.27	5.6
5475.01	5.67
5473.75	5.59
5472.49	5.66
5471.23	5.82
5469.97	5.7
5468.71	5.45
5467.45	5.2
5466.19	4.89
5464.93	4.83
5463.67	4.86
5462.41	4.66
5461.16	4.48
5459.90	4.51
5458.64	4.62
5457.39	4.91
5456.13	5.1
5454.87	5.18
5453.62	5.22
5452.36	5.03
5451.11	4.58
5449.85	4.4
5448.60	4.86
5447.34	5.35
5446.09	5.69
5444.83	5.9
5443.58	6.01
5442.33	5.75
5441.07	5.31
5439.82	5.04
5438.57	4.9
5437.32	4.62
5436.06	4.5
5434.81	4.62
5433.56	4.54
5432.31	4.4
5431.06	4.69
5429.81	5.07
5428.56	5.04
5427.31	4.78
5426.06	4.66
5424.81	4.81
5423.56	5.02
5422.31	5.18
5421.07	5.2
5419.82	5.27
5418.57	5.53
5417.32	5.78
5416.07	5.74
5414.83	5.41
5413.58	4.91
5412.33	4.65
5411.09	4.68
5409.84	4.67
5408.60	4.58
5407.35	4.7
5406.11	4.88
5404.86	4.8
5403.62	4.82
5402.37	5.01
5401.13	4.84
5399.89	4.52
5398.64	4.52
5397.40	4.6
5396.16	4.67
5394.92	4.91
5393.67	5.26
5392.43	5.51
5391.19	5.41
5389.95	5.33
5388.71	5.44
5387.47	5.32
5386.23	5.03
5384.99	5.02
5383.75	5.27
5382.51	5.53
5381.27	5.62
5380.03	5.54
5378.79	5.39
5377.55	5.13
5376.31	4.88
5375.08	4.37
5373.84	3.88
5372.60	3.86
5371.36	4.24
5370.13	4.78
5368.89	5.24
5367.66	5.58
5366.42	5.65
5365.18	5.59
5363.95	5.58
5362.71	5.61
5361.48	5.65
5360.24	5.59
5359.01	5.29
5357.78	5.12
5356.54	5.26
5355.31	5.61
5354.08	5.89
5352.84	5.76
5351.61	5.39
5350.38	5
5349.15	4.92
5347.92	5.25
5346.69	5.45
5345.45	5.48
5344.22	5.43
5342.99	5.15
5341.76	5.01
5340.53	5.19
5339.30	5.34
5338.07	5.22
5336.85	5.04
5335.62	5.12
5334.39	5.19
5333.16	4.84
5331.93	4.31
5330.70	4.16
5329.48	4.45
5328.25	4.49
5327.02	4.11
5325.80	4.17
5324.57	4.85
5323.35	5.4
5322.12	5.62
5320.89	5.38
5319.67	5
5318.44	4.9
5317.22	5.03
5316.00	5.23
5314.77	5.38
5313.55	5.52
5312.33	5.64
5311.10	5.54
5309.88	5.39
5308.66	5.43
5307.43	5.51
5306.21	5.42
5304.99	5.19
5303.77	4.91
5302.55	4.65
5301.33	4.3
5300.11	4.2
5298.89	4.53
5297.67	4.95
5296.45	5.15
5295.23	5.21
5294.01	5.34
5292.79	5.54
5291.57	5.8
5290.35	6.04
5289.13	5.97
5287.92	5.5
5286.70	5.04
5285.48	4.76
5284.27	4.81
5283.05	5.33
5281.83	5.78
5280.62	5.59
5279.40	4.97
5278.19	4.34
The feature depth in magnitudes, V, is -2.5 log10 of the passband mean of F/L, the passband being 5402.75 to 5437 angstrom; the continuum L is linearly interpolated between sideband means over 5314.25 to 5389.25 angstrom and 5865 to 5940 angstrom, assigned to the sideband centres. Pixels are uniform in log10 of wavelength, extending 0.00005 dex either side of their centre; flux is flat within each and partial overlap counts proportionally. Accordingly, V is 0.05 mag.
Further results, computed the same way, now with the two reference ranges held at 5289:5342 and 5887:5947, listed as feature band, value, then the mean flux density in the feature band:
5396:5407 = 0.08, 4.74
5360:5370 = -0.09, 5.52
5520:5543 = -0.07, 5.5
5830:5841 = -0.18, 6.23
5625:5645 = -0.09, 5.66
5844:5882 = -0.11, 5.85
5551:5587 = -0.06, 5.5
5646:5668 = -0.09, 5.65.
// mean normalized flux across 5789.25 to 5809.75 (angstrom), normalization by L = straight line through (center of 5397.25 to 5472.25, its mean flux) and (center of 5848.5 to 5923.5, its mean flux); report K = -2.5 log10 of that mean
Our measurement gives -0.12 mag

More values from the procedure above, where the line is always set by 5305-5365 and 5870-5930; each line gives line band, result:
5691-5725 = -0.05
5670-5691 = -0.09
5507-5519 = 0.04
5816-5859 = -0.11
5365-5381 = 0.06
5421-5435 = 0.09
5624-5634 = -0.07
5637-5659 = -0.07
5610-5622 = 0.02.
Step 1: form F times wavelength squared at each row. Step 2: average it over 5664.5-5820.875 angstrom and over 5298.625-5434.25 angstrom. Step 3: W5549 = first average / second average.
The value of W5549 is 1.32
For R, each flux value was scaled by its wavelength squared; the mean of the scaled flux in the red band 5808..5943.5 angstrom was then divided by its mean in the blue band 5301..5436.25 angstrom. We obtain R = 1.3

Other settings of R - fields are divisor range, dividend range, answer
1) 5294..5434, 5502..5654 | 1.17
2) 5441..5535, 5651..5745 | 1.16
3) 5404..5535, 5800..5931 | 1.26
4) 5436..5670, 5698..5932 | 1.16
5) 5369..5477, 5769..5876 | 1.36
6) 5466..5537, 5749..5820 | 1.20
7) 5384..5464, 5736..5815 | 1.34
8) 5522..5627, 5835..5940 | 1.15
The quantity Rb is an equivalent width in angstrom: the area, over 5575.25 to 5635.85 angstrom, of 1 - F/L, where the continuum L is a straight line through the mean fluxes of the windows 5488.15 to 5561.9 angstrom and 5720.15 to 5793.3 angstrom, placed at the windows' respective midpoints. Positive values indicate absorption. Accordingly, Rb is 1.76 angstrom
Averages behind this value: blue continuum 5.49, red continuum 5.83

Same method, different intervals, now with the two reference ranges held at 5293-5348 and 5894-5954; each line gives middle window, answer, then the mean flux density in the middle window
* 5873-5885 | -1.41 angstrom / 6.14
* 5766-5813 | -3.80 angstrom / 5.86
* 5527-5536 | 0.30 angstrom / 5.05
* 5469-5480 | -0.92 angstrom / 5.61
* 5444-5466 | 0.83 angstrom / 4.96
